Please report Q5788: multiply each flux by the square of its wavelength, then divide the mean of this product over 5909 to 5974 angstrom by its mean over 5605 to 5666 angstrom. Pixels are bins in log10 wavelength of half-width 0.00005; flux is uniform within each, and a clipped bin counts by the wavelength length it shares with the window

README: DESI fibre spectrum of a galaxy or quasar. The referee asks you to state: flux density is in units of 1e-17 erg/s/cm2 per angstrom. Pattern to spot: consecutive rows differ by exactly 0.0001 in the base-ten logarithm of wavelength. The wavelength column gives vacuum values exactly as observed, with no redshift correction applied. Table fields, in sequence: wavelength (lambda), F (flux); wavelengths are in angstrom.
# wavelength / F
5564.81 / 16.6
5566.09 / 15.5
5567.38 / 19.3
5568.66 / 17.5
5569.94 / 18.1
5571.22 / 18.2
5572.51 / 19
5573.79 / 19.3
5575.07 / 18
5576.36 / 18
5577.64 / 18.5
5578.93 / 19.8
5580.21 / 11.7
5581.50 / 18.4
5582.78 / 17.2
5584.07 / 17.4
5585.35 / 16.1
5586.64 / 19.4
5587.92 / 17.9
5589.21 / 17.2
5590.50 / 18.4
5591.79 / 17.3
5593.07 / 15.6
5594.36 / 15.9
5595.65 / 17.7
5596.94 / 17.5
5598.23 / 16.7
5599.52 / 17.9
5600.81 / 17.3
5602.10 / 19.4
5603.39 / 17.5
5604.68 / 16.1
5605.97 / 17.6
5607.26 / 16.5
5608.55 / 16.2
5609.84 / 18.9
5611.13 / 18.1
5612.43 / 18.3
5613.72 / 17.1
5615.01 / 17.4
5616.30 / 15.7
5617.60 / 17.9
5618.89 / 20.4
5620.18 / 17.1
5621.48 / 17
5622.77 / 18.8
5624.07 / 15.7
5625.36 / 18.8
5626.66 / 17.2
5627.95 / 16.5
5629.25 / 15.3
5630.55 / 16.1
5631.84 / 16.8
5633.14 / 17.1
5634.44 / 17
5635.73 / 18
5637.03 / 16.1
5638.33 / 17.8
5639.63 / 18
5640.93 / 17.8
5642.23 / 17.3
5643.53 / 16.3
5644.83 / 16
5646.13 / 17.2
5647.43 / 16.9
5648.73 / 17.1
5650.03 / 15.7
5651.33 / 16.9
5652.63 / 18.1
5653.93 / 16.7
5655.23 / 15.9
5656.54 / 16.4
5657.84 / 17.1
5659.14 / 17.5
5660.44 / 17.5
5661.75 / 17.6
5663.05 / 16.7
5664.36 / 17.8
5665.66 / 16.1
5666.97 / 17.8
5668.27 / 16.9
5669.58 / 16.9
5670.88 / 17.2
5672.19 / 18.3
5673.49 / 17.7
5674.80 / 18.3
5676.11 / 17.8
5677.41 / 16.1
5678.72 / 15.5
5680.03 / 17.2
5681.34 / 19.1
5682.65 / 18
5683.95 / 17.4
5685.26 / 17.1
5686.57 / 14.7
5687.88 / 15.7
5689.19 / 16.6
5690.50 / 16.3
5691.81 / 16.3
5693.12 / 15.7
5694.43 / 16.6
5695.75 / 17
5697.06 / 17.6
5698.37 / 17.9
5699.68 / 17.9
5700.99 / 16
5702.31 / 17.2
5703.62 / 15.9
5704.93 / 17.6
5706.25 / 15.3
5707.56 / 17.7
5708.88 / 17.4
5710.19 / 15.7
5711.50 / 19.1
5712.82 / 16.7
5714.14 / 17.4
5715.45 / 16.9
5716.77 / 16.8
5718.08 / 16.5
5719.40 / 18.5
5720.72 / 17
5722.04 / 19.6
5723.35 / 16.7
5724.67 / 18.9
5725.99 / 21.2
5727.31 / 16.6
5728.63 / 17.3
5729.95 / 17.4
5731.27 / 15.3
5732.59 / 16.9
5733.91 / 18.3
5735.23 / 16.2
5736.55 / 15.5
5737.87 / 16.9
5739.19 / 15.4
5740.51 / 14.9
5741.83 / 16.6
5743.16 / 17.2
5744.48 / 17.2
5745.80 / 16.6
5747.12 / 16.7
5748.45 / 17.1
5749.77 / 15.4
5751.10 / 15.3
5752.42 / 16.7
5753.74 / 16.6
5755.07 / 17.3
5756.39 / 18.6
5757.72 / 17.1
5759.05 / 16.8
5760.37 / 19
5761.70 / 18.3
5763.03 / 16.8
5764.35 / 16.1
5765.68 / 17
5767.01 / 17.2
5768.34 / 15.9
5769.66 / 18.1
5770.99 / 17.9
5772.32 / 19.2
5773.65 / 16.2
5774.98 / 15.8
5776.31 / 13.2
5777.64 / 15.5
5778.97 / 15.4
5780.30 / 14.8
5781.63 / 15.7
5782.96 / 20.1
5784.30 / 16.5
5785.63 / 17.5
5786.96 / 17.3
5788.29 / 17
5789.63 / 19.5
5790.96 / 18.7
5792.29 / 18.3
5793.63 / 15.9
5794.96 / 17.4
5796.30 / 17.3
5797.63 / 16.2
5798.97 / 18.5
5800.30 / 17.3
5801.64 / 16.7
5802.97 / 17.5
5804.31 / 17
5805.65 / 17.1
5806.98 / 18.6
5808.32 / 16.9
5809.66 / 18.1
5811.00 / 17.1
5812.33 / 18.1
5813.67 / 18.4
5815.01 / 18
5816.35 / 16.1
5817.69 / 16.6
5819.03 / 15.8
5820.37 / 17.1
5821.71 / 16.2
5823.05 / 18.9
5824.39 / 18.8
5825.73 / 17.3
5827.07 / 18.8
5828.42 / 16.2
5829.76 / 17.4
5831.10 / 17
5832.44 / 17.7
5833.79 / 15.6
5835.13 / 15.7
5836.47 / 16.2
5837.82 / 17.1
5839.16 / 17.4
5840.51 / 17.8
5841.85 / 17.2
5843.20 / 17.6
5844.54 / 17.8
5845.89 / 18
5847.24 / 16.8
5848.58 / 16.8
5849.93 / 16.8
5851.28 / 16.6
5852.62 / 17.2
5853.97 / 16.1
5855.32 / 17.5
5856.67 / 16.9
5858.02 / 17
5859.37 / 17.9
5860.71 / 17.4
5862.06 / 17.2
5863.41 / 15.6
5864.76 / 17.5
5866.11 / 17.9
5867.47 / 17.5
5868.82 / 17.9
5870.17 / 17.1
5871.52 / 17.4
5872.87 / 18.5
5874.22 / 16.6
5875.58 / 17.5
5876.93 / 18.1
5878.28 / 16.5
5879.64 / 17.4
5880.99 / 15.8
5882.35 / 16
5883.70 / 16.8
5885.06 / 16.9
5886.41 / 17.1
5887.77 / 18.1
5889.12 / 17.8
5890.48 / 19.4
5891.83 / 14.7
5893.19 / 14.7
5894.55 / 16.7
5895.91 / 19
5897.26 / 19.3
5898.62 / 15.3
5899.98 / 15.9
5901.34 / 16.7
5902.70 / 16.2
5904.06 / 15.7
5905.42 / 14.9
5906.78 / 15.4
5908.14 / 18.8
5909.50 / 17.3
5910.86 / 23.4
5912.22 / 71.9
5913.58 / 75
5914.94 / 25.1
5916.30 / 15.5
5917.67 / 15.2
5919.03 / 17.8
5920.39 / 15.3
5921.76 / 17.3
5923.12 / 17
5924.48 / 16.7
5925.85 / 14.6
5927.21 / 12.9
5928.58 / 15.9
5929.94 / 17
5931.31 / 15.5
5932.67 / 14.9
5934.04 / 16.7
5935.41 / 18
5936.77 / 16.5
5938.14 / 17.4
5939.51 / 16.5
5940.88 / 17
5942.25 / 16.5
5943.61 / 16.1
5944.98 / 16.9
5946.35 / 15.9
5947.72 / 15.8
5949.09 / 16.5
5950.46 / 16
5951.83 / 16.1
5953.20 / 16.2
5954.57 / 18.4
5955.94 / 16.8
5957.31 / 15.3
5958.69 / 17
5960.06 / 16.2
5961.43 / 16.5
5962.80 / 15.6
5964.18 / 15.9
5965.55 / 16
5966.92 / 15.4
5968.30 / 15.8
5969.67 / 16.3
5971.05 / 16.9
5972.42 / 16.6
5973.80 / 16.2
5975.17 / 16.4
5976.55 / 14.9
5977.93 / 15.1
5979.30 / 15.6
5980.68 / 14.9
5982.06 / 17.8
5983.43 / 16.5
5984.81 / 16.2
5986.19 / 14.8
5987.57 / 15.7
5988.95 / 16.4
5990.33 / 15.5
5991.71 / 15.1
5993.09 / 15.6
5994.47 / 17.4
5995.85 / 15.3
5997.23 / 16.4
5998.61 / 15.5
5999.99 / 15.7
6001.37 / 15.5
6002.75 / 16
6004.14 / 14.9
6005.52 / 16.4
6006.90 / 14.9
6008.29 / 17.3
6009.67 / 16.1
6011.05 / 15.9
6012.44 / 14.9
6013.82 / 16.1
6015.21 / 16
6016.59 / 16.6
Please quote 1.23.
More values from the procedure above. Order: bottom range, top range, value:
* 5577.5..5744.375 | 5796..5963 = 1.13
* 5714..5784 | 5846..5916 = 1.20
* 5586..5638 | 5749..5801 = 1.04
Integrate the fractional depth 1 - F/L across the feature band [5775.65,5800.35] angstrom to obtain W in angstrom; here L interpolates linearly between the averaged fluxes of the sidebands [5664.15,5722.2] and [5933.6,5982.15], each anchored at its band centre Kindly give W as -0.2 angstrom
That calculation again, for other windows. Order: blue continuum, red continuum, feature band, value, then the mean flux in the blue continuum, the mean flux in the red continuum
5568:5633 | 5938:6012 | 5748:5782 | 0.39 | 17.4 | 16.1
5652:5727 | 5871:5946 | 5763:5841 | 4.22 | 17.2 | 19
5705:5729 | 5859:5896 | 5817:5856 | 0.31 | 17.5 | 17.1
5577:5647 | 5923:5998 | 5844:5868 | -0.97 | 17.3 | 16.1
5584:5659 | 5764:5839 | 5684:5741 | 0.70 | 17.2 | 17.1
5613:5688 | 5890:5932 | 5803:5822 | 1.96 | 17.1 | 20.5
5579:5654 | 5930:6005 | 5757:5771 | -0.43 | 17.2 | 16.1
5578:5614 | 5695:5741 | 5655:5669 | 0.13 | 17.3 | 17.1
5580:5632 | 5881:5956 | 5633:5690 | 1.58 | 17.3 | 18.8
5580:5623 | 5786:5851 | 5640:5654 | 0.35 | 17.4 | 17.3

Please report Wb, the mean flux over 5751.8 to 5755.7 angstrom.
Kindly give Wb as 16.9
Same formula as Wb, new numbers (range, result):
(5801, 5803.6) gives 17.1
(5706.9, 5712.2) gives 17.5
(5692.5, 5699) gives 17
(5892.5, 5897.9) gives 17.4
